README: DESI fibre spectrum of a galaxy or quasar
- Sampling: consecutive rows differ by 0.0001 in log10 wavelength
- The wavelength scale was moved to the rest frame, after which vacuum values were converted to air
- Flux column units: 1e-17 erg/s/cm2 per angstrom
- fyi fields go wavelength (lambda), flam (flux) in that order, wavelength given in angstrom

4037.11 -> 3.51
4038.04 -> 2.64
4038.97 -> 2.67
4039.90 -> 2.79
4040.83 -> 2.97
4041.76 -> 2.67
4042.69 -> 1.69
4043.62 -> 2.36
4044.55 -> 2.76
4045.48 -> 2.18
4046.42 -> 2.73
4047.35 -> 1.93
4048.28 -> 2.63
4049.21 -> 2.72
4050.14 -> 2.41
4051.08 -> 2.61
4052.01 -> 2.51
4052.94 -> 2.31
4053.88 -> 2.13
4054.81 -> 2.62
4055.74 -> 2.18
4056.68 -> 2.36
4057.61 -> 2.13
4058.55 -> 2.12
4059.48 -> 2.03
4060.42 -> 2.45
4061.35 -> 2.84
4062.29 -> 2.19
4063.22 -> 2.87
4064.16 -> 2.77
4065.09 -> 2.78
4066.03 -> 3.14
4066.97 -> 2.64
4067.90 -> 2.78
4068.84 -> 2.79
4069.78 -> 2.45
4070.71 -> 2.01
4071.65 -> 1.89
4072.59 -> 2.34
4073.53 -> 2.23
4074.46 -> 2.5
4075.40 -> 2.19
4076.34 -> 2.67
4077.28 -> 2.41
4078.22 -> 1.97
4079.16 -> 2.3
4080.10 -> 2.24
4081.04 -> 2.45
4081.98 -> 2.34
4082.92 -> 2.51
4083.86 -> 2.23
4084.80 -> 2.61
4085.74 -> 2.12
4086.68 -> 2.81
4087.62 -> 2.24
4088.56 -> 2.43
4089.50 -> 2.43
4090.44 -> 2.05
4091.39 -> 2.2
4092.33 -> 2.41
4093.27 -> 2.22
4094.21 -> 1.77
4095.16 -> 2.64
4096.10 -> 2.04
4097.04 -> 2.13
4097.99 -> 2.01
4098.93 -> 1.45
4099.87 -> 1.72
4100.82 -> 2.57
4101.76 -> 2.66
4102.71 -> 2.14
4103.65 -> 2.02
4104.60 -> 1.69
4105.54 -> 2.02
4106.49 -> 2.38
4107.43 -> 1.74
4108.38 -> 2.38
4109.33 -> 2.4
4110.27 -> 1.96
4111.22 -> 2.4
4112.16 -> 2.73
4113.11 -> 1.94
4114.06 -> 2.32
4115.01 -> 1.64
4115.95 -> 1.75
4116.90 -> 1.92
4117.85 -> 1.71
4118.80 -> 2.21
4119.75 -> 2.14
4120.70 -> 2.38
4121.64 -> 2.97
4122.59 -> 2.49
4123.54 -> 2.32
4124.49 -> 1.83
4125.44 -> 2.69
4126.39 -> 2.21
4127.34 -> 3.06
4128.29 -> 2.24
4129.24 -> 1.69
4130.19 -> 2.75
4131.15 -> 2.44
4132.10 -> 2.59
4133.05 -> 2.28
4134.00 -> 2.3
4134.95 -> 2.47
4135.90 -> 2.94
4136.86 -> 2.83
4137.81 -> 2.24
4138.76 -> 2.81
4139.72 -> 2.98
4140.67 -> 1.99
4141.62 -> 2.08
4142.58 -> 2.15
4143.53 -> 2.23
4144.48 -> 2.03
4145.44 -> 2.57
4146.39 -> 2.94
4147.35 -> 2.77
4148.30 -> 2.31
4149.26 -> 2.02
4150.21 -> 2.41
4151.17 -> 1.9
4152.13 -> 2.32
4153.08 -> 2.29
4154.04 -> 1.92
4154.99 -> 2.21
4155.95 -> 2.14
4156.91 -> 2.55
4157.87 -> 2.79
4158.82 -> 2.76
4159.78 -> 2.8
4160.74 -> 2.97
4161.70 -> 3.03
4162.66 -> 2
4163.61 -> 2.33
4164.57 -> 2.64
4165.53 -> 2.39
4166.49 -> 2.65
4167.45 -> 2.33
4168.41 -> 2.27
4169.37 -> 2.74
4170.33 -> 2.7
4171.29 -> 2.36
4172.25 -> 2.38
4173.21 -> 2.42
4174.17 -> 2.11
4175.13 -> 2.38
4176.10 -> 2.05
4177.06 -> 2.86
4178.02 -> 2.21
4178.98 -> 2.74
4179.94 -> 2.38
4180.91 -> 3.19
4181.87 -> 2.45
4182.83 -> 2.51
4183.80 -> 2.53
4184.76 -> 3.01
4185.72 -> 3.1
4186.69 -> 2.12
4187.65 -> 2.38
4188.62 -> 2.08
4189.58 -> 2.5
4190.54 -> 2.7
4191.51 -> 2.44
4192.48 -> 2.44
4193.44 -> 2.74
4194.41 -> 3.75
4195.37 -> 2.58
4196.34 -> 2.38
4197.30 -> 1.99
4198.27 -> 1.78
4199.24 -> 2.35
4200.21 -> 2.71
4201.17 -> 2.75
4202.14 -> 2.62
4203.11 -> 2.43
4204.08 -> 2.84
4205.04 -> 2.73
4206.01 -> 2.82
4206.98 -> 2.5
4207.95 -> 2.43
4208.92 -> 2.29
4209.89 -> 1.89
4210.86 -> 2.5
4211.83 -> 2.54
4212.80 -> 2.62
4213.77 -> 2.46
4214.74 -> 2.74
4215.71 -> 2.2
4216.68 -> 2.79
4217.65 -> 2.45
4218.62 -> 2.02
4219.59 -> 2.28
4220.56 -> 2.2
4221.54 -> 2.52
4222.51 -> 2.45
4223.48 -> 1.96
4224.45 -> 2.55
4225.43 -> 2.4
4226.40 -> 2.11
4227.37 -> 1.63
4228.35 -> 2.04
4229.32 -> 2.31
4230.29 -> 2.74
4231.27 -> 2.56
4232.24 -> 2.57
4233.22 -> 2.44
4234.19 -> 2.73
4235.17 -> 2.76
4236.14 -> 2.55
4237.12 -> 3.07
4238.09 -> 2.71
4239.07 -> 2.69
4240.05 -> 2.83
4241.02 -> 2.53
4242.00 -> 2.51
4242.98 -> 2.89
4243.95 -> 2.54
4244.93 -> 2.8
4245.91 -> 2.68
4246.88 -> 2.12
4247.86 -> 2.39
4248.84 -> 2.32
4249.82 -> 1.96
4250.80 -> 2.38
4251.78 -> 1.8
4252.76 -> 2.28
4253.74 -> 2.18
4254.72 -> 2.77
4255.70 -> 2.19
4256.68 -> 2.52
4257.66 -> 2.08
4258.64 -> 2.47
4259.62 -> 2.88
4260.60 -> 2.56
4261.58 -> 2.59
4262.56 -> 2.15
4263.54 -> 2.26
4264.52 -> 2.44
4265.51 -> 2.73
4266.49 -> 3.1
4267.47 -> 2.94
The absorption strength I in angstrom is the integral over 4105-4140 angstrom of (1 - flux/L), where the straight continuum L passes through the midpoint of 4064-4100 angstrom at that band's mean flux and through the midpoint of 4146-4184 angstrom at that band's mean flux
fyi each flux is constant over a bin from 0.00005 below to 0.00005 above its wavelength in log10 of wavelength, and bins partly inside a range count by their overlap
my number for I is 1.10 angstrom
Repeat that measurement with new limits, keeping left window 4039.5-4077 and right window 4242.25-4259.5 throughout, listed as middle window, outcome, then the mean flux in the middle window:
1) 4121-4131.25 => 0.0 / 2.43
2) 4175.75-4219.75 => -2.1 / 2.52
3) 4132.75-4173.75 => -0.4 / 2.45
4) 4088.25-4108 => 2.6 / 2.13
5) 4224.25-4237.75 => -0.4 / 2.46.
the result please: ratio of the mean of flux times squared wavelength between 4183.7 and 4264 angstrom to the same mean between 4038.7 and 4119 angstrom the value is 1.14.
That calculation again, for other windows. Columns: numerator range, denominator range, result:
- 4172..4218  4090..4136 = 1.18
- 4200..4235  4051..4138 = 1.12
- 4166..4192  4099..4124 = 1.19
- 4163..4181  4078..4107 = 1.15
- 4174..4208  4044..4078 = 1.11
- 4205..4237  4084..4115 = 1.17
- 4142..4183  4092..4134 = 1.14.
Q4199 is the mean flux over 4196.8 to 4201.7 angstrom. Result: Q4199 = 2.32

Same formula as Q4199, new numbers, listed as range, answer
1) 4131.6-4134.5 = 2.4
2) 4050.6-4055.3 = 2.43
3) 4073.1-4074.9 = 2.38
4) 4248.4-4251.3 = 2.21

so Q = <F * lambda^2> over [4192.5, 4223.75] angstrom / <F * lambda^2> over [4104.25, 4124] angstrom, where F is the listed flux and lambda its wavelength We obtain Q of 1.2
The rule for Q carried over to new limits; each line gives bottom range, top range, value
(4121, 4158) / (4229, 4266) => 1.10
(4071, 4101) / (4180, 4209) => 1.21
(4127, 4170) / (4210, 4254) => 1.04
